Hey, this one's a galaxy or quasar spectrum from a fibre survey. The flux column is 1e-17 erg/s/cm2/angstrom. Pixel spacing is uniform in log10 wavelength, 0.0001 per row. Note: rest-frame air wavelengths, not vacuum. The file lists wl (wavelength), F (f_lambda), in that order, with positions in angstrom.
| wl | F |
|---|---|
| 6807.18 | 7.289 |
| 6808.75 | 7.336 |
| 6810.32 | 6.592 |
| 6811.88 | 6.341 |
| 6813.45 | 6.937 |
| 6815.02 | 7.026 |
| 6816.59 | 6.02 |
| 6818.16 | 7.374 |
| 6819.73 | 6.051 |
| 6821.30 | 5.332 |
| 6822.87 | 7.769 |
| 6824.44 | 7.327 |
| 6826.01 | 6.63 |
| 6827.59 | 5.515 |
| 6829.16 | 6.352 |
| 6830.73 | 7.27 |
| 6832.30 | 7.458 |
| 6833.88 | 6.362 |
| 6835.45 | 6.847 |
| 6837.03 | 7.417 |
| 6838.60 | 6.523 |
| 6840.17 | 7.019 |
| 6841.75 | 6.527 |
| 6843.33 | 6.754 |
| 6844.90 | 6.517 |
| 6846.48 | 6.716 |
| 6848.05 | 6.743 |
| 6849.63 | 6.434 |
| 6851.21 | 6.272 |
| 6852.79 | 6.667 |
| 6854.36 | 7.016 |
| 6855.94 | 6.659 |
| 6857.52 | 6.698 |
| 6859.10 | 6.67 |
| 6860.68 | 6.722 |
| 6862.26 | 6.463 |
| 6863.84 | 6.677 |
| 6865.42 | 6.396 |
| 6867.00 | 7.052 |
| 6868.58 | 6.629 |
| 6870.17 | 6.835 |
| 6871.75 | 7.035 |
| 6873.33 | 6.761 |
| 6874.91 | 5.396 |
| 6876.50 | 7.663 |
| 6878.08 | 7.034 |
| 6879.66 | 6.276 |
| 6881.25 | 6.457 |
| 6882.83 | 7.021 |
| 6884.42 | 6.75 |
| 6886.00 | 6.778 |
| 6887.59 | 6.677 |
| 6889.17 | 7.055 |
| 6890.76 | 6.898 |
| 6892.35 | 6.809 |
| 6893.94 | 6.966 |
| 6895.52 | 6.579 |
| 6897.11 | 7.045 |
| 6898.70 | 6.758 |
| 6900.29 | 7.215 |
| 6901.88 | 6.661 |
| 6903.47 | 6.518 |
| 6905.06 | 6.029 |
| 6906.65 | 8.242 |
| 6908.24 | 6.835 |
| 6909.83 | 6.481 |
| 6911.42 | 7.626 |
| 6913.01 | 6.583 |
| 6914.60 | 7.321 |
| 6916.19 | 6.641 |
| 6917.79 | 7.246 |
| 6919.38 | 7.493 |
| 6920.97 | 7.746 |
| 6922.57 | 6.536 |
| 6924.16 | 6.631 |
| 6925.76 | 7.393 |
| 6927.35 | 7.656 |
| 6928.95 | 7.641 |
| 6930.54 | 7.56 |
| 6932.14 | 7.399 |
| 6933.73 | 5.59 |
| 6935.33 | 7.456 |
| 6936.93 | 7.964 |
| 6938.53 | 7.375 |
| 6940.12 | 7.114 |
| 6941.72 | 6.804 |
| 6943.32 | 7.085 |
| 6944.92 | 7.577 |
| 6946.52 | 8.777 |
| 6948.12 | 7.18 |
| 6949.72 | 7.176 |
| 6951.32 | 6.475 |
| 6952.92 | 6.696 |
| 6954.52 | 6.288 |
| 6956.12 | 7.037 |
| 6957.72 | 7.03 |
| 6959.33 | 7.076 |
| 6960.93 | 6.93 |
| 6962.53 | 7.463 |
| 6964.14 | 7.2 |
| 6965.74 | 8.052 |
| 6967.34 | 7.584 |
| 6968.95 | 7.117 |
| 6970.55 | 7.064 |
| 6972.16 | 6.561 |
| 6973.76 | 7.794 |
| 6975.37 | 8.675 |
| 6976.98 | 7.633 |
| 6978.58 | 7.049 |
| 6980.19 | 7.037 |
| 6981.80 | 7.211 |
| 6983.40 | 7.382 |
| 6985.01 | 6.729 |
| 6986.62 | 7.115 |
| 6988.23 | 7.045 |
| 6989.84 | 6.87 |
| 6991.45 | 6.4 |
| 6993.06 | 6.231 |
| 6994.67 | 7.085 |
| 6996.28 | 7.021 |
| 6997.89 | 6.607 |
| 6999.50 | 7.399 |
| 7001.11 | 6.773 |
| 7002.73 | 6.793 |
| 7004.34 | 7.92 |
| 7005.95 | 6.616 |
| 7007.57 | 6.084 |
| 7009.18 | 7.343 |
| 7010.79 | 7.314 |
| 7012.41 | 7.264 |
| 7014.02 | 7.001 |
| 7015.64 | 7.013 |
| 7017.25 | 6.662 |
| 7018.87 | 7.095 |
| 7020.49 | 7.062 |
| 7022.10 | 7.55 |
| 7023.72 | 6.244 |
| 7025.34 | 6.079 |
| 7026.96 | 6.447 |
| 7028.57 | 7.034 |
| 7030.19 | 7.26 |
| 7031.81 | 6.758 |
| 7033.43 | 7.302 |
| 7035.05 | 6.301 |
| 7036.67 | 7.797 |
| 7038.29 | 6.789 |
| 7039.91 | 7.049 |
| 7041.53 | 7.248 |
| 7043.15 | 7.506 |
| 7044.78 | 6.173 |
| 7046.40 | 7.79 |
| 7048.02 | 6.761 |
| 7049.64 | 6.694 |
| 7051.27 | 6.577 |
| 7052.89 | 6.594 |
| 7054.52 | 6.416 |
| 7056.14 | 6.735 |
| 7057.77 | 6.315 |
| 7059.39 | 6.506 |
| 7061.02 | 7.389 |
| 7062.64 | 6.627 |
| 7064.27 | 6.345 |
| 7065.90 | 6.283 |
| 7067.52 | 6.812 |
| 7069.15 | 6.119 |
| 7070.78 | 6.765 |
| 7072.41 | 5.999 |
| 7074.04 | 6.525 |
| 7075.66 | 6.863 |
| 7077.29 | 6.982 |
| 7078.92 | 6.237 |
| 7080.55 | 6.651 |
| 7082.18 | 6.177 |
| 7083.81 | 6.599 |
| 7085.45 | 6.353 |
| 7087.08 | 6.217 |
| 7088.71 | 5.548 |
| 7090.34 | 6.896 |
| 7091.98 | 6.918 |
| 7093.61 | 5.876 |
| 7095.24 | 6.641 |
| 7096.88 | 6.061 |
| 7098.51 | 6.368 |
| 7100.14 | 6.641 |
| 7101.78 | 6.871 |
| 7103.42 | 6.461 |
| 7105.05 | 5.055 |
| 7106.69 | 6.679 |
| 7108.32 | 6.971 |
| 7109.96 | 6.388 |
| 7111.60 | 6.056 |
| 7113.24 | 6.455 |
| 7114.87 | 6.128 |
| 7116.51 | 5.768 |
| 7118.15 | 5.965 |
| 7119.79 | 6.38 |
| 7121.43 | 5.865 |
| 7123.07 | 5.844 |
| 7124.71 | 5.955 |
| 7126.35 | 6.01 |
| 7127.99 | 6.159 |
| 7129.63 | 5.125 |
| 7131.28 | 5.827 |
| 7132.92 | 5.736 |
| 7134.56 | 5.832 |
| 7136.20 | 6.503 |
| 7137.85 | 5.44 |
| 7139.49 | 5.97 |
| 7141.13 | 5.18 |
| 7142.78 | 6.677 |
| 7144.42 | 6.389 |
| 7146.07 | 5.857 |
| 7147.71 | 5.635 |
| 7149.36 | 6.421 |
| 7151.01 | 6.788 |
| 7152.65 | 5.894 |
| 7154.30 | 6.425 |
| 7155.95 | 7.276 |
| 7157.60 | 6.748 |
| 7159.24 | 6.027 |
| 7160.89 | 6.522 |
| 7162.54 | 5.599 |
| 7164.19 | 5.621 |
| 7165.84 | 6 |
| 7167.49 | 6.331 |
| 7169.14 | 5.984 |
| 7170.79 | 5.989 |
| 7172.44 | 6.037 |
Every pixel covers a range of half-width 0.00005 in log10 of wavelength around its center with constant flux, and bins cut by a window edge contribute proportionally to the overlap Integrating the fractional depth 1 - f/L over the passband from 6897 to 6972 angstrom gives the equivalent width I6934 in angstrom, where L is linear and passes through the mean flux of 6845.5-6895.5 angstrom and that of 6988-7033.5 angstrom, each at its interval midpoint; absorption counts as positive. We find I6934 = -3.7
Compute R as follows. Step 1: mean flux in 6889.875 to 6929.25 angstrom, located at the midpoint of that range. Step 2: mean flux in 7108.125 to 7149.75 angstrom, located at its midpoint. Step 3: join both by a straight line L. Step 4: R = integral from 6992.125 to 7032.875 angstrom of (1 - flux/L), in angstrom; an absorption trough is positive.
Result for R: -2.3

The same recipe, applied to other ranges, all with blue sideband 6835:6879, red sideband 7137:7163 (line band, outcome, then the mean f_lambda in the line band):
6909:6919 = -0.6 angstrom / 7.01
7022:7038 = -1.1 angstrom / 6.84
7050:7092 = -1.2 angstrom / 6.51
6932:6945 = -1.1 angstrom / 7.12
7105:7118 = 0.0 angstrom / 6.24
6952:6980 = -3.1 angstrom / 7.24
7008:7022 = -1.4 angstrom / 7.09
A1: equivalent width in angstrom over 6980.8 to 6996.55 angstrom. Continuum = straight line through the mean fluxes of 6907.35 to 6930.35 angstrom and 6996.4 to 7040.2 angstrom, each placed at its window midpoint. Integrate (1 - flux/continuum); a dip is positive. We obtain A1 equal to 0.2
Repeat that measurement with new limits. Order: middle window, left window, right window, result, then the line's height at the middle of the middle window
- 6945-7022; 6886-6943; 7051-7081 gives -3.3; 6.82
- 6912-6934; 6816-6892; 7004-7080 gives -1.3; 6.74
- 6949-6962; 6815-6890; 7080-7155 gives -0.7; 6.49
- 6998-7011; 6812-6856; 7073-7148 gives -1.2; 6.38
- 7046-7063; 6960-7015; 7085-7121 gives -0.2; 6.65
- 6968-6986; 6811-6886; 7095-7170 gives -2.4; 6.44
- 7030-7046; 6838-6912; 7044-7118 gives -1.2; 6.53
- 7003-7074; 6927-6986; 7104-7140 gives -2.0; 6.64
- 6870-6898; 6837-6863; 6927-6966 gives 0.3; 6.86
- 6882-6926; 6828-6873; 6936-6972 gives 0.3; 6.98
